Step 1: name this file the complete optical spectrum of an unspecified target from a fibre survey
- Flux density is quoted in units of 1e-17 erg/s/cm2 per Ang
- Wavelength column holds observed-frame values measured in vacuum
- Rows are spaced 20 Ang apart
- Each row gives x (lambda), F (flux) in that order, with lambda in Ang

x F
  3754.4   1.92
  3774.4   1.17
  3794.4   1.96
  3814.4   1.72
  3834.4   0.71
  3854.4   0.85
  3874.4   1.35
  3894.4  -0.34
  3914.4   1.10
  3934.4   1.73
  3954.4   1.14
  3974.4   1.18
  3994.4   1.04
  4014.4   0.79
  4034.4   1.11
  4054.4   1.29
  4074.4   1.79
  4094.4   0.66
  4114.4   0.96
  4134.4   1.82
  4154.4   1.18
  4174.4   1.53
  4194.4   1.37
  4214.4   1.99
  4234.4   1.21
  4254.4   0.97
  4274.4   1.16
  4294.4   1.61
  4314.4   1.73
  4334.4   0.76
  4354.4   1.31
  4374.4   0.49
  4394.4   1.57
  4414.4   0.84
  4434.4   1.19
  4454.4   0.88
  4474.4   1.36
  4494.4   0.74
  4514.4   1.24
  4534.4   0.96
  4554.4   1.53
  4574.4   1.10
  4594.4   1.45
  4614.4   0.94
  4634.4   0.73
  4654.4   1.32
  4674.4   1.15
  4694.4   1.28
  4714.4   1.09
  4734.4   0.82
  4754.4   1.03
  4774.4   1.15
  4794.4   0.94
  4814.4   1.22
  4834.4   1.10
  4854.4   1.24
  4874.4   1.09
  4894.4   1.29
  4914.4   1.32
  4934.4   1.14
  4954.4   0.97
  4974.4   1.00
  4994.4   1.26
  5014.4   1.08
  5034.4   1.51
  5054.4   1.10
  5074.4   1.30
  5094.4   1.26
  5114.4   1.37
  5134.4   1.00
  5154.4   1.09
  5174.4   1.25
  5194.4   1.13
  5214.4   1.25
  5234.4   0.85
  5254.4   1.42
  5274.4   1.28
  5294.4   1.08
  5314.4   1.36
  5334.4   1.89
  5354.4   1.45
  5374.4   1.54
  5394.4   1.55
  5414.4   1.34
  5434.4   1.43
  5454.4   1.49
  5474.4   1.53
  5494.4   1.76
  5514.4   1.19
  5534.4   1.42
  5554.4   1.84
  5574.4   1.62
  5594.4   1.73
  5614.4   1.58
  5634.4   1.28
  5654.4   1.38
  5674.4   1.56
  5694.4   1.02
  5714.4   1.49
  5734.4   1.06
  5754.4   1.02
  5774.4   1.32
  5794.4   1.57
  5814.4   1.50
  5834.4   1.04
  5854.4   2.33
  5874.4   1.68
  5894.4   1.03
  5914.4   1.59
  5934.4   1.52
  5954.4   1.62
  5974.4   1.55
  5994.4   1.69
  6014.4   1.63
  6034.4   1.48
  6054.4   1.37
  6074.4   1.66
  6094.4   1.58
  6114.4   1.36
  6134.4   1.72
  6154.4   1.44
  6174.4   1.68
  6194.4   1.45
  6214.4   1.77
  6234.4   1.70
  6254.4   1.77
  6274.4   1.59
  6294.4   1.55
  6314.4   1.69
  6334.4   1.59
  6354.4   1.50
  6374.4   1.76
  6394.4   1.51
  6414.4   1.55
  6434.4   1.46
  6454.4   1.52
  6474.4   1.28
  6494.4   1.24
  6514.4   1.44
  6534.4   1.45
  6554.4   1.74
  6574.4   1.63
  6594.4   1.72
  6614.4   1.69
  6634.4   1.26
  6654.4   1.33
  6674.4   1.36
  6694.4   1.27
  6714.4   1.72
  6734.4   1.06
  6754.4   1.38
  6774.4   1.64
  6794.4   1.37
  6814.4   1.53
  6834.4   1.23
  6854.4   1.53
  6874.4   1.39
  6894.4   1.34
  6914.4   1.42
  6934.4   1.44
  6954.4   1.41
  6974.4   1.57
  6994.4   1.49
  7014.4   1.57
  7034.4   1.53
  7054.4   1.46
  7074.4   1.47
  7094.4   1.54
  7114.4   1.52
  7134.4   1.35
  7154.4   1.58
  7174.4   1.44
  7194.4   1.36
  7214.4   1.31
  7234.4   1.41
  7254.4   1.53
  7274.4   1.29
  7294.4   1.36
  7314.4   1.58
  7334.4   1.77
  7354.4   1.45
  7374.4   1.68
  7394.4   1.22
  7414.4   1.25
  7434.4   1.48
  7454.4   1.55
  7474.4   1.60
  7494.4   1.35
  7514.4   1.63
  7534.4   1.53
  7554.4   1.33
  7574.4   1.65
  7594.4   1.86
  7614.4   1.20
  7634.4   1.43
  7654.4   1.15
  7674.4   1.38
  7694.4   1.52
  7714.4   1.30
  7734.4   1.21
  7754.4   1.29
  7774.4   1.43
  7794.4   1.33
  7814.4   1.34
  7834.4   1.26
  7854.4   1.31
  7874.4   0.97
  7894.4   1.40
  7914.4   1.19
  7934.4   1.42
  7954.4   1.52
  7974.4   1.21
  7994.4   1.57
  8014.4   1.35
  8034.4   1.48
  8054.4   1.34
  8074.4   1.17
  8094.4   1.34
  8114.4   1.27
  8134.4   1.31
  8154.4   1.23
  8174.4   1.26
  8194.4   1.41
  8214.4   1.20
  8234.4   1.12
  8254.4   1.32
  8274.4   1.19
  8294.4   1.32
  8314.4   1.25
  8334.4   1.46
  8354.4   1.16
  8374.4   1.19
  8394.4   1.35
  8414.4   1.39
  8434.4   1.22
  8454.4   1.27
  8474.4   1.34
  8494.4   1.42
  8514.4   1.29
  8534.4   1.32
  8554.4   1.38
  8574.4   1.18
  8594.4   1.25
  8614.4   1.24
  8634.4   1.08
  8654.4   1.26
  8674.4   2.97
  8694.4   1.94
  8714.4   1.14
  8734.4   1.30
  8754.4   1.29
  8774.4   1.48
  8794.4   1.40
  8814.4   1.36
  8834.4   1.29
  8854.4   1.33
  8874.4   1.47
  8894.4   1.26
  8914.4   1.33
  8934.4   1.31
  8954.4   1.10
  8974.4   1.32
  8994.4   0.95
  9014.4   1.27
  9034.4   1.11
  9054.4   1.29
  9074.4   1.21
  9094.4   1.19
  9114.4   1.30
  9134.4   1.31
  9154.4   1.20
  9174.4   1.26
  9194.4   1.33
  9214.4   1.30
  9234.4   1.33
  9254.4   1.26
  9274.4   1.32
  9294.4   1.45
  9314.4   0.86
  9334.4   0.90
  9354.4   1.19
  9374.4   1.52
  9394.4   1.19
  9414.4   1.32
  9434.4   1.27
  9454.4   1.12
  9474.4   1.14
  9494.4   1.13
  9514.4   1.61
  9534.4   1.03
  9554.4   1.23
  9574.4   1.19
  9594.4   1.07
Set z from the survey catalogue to 0.321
